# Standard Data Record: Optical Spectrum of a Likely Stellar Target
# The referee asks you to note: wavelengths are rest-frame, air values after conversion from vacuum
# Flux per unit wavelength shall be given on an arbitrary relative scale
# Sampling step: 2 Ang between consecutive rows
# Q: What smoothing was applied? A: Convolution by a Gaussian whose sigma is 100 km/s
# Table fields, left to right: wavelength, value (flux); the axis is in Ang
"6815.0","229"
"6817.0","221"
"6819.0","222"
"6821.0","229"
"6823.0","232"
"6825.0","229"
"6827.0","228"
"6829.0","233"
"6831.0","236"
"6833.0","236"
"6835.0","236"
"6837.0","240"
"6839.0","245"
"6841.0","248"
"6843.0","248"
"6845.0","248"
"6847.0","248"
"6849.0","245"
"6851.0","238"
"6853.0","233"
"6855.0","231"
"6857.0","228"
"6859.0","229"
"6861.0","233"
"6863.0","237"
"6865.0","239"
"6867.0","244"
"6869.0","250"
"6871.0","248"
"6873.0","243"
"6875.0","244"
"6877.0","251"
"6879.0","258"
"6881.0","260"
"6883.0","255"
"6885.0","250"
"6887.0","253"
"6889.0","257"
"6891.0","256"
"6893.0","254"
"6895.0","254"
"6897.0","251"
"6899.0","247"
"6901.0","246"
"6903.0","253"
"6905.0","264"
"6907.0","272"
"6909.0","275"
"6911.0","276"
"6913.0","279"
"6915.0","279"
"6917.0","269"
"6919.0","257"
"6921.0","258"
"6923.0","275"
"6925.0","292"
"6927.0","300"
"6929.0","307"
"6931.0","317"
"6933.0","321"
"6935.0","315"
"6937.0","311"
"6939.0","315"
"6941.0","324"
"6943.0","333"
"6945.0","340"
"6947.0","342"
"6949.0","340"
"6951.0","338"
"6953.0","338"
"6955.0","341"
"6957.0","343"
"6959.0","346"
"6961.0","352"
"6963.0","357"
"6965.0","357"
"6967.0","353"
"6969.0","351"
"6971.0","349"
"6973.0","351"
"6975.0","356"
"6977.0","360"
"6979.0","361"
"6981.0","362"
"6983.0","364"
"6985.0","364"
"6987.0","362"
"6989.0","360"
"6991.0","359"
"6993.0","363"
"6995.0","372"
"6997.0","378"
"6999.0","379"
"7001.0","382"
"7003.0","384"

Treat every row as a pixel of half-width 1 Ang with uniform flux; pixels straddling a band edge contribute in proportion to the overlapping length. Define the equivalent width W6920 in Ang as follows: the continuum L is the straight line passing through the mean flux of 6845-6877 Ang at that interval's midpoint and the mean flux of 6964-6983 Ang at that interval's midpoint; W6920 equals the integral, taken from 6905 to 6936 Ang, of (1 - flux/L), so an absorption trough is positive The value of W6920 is 1.7 Ang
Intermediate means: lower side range 240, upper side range 356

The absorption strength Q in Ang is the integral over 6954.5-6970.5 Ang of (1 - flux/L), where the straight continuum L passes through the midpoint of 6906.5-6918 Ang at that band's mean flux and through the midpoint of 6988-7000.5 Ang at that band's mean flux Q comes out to -0.8 Ang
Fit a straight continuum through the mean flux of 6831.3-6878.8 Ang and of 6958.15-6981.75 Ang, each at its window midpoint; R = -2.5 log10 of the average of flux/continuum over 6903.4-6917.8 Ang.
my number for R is 0.09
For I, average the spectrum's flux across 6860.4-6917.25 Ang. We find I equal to 255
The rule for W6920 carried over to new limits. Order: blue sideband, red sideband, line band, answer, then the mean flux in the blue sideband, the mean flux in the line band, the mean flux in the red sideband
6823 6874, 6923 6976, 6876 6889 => 0.8 Ang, 239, 255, 333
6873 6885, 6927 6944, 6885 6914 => 1.7 Ang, 252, 259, 317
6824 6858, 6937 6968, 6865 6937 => 6.5 Ang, 238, 267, 340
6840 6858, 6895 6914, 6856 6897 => 0.7 Ang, 241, 247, 262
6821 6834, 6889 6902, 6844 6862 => 0.2 Ang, 232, 237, 252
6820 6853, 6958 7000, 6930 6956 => 0.0 Ang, 239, 329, 360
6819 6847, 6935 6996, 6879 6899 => 2.1 Ang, 237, 254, 348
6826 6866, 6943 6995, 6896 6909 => 1.5 Ang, 238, 257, 352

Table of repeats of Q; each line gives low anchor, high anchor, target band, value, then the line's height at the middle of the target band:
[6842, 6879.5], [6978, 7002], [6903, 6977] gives 0.7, 319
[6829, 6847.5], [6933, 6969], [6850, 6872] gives 2.0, 261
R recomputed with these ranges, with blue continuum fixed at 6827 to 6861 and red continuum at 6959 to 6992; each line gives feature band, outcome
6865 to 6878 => 0.07 mag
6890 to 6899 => 0.13 mag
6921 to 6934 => 0.05 mag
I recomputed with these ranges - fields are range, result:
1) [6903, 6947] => 294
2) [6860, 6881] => 245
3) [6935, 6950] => 328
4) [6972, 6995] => 361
